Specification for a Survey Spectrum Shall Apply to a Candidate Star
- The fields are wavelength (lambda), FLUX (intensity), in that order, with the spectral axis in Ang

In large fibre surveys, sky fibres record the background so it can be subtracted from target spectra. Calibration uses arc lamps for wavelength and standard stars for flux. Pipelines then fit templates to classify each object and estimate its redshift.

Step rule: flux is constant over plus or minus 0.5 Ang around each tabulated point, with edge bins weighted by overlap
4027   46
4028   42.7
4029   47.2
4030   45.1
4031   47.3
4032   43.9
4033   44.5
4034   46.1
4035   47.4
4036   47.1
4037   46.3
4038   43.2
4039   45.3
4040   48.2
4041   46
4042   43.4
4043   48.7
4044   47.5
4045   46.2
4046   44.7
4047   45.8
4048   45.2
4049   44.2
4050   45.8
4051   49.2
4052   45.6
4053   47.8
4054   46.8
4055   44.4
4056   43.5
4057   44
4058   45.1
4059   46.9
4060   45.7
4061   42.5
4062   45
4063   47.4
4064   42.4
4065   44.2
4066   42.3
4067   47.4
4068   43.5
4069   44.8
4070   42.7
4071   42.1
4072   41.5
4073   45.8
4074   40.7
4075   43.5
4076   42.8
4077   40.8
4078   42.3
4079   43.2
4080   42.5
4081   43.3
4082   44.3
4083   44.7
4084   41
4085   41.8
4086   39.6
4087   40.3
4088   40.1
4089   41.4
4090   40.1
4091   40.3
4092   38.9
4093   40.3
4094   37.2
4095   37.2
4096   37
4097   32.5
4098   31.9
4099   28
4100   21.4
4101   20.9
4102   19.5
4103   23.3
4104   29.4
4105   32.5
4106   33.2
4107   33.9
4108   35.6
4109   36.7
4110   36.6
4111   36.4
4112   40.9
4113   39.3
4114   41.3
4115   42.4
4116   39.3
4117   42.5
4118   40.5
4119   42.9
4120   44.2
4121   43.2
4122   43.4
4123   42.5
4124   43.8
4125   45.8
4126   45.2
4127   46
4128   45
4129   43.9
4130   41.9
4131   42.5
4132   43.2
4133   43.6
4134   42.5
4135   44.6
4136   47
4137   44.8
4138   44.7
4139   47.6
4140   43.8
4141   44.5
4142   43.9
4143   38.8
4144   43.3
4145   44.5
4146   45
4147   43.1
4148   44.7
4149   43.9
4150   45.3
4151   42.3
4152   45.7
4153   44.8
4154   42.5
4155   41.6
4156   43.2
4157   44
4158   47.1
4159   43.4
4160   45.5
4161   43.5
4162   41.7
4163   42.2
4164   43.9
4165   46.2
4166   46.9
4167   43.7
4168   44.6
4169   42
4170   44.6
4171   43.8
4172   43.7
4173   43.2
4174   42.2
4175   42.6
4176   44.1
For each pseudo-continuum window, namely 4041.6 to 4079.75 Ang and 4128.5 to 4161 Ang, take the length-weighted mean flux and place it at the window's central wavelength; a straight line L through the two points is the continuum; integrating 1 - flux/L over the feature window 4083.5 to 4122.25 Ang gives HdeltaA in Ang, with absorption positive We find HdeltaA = 6.77 Ang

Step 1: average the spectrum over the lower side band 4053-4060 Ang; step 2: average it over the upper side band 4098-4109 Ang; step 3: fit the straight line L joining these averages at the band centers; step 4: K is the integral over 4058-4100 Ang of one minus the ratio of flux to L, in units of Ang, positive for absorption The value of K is -4.7 Ang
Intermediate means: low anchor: 45.4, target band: 41.3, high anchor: 28.4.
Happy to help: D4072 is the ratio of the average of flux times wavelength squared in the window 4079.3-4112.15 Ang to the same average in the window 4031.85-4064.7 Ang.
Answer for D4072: 0.8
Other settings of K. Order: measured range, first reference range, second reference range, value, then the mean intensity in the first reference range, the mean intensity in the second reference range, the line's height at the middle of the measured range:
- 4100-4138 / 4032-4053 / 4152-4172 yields 4.6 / 46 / 44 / 44.7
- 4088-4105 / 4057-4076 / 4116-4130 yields 4.3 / 44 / 43.5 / 43.8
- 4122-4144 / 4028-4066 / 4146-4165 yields 0.1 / 45.6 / 43.9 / 44.2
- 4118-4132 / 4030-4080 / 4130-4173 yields 0.2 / 44.9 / 44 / 44.2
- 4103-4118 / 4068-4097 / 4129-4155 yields 2.0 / 41.3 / 43.9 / 42.5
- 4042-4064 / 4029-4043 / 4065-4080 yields -0.5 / 45.8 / 43.1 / 44.6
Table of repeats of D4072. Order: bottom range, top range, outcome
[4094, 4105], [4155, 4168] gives 1.59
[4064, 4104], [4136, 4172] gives 1.18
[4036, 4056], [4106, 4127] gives 0.92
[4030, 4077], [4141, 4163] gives 1.02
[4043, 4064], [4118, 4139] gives 1.00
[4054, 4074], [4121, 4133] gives 1.02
